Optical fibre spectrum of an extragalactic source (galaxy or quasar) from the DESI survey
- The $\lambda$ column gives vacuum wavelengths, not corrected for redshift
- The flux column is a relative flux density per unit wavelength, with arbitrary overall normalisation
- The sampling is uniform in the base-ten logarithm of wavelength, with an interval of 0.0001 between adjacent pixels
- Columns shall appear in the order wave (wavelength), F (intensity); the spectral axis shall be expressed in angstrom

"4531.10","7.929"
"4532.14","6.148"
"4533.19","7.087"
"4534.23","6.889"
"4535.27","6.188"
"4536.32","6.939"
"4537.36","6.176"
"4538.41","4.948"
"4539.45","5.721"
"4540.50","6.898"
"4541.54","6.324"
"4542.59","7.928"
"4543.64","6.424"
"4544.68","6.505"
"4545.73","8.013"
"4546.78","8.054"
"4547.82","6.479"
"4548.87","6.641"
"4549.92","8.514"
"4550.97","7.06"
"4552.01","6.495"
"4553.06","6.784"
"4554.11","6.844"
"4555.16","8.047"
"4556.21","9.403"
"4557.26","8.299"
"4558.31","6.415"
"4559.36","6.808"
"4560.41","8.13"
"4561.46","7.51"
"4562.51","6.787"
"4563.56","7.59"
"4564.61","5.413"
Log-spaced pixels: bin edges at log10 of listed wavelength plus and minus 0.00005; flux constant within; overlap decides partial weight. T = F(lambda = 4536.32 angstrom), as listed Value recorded 6.939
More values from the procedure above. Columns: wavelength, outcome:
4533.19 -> 7.087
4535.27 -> 6.188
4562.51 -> 6.787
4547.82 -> 6.479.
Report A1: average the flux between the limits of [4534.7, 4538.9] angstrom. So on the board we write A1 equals 6.08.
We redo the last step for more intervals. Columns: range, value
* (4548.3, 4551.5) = 7.39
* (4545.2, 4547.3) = 8.02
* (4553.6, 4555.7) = 7.46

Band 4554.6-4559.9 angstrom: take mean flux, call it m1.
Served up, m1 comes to 7.78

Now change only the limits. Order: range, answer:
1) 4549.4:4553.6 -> 7.22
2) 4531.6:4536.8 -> 6.65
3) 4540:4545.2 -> 6.82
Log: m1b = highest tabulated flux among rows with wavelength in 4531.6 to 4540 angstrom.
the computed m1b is 7.087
